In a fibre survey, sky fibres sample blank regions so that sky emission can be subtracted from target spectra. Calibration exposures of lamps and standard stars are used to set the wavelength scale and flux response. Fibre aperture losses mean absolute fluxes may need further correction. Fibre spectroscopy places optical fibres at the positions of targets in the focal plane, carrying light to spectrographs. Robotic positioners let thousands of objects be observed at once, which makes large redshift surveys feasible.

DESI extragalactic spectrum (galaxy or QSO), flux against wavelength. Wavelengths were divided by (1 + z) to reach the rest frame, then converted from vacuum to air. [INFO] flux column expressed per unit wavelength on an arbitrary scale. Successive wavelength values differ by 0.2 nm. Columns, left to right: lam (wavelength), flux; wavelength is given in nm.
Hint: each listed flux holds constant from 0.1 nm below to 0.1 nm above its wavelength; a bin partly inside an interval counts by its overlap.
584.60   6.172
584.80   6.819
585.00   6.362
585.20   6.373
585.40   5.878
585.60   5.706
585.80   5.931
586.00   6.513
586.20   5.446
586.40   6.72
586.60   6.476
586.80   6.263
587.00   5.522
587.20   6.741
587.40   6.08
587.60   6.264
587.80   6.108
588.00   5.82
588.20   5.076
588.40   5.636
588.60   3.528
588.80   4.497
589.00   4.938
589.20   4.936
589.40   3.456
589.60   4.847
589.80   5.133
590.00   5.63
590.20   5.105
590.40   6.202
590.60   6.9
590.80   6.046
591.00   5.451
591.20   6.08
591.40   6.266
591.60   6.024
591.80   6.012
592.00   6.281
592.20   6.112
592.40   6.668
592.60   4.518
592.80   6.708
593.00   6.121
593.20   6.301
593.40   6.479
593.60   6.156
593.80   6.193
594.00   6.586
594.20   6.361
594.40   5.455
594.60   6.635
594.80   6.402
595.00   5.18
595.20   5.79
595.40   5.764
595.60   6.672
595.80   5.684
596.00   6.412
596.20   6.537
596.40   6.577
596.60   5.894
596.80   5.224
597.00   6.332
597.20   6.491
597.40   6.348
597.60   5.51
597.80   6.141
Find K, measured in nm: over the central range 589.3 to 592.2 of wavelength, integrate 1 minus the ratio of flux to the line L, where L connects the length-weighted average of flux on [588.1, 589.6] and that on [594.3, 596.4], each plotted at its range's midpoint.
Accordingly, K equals -0.37 nm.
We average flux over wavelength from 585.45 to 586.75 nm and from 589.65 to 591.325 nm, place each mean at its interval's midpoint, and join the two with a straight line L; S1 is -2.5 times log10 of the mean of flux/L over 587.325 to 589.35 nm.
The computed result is 0.14 mag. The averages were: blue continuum 6.13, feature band 5.23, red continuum 5.8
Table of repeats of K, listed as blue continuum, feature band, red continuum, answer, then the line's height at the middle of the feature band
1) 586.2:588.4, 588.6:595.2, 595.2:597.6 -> 0.355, 6.09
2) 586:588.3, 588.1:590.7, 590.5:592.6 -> 0.435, 6.09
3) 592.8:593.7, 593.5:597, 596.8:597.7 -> 0.052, 6.19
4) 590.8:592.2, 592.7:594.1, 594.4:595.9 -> -0.084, 6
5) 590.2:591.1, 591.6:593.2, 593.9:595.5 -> -0.012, 6.03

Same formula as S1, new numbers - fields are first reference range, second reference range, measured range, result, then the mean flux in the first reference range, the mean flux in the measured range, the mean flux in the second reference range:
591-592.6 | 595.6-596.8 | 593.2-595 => -0.02 mag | 6.05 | 6.22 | 6.18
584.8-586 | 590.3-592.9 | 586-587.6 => -0.01 mag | 6.15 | 6.2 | 6.1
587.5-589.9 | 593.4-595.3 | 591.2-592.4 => -0.10 mag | 5.02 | 6.18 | 6.1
